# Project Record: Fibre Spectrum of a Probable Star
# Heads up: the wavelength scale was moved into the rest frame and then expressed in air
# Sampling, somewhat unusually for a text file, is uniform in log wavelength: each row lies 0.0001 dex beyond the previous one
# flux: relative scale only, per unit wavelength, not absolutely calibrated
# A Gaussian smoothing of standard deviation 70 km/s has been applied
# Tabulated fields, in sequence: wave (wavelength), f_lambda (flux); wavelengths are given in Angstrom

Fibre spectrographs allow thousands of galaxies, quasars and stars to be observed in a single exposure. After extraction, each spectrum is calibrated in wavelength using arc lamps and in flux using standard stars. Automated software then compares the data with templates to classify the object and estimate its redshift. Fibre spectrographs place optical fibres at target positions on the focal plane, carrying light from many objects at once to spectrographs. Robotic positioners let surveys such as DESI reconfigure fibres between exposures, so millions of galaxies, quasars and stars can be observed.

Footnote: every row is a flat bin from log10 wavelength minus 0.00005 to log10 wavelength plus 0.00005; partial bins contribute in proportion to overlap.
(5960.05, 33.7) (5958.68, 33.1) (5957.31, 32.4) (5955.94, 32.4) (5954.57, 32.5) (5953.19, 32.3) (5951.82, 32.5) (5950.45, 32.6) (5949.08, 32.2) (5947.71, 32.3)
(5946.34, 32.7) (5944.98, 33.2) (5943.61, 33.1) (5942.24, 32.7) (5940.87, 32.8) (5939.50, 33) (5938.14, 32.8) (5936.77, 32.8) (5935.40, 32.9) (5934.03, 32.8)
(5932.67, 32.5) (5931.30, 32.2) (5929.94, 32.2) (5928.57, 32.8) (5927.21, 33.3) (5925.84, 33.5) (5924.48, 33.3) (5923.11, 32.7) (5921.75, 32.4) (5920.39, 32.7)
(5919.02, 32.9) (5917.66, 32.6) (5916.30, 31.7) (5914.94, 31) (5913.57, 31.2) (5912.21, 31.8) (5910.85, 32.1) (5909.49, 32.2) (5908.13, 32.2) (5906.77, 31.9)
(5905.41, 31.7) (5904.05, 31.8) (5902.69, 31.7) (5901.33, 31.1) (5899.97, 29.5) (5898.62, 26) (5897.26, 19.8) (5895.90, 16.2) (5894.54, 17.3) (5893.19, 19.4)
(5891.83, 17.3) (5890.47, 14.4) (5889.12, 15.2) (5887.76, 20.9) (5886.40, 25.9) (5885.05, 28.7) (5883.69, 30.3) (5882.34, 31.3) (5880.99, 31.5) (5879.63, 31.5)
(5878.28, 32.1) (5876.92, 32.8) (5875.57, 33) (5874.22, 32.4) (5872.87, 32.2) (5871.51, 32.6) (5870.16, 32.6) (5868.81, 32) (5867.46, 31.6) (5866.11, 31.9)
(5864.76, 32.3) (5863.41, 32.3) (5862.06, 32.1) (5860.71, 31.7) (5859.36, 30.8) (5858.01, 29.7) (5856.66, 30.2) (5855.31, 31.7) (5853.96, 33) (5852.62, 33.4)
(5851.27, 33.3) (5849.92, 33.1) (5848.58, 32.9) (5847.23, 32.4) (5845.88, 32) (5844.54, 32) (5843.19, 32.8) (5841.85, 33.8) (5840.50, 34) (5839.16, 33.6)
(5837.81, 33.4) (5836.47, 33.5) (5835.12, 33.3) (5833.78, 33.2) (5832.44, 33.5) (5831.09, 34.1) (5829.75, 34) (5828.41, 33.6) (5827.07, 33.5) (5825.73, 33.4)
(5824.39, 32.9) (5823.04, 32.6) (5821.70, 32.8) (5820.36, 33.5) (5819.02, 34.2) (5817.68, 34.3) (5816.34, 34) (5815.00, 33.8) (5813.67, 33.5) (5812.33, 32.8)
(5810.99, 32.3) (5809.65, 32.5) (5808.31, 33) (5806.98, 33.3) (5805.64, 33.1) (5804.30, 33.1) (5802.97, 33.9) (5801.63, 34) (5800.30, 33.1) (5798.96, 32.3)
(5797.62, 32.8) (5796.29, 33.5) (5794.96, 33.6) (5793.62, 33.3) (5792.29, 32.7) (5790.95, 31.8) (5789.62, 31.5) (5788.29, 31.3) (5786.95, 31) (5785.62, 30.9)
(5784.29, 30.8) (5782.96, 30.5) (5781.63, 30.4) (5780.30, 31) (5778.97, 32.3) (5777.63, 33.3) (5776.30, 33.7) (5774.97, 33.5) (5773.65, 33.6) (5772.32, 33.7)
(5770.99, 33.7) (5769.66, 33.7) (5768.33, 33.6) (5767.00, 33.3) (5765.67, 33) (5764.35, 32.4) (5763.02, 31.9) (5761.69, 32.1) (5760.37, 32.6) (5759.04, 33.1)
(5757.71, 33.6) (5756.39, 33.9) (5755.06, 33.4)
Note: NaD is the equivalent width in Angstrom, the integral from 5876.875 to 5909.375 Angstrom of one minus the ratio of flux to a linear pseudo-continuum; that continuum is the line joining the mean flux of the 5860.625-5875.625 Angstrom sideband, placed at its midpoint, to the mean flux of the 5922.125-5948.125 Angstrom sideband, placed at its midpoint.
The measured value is 6.2 Angstrom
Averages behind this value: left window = 32.2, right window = 32.8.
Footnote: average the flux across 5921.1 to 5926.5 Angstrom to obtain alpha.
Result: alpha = 33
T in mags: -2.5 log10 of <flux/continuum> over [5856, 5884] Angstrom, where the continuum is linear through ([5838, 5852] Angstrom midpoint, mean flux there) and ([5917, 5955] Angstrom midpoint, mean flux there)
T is 0.04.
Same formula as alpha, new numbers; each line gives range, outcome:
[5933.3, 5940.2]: 32.9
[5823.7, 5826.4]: 33.1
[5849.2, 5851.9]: 33.2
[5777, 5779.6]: 32.7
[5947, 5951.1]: 32.4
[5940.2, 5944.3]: 32.8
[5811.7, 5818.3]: 33.7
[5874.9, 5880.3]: 32.4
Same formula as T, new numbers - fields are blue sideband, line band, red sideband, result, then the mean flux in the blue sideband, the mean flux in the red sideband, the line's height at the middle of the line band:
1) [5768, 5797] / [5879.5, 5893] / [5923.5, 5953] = 0.324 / 32.4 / 32.8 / 32.6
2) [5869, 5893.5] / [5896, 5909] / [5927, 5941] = 0.028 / 27.6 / 32.7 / 29.7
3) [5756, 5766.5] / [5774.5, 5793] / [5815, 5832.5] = 0.045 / 32.8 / 33.6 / 33.1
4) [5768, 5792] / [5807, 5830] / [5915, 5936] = -0.033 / 32.2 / 32.7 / 32.3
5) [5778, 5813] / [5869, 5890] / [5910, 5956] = 0.106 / 32.3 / 32.5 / 32.5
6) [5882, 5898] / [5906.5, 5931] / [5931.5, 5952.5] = -0.177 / 21.2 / 32.7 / 27.6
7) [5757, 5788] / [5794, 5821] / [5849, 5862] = -0.036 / 32.5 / 31.9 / 32.2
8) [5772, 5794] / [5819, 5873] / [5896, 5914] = -0.062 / 32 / 29.8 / 30.9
